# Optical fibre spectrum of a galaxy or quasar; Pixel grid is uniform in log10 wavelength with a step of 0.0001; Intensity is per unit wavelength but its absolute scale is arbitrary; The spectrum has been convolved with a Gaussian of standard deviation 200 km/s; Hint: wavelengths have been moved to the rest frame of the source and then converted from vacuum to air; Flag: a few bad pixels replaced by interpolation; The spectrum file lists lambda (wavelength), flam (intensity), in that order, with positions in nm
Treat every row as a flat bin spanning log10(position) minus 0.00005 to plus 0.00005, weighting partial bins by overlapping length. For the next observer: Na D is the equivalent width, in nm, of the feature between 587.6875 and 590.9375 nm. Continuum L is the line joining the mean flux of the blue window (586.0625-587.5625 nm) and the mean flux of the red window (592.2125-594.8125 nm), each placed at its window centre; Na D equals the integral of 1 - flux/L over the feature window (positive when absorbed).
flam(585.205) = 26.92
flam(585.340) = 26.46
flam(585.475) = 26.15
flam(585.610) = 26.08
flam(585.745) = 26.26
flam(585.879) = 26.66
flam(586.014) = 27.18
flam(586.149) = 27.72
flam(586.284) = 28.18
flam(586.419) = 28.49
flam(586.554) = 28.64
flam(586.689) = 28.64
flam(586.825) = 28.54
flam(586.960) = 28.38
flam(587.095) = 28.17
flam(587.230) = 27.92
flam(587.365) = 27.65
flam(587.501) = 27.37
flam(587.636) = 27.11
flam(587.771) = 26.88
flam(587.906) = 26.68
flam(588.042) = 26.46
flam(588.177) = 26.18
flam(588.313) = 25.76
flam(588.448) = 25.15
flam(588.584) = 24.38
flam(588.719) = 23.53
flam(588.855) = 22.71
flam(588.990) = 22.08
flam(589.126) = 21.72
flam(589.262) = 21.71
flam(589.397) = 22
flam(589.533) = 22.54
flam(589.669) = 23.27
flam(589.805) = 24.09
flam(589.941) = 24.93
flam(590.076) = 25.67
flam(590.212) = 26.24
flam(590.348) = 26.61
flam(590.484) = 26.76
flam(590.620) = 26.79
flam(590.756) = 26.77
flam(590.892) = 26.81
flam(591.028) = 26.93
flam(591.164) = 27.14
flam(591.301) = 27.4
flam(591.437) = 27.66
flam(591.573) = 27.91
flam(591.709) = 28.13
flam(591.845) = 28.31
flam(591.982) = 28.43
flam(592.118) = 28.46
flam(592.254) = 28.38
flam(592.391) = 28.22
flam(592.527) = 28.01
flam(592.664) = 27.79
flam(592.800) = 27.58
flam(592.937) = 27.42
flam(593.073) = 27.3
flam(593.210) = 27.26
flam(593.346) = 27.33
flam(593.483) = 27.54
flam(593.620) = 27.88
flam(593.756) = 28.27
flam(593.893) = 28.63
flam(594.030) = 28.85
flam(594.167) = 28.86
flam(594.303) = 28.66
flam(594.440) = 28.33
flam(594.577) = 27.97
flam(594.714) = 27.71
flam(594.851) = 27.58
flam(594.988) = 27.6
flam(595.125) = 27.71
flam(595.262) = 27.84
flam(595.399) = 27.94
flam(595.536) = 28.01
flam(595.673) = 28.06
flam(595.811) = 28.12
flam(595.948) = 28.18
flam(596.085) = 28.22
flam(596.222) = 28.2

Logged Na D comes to 0.38 nm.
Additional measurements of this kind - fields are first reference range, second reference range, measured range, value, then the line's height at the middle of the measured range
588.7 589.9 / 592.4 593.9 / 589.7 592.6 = -0.232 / 25.1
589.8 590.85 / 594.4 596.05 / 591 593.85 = -0.096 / 26.9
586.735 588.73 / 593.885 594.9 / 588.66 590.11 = 0.220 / 27.2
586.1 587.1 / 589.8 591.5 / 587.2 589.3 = 0.184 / 27.6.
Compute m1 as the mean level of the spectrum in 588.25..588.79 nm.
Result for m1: 24.7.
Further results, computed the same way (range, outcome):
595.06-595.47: 27.8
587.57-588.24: 26.7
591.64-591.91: 28.3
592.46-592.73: 27.8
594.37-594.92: 27.9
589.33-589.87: 22.9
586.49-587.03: 28.5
